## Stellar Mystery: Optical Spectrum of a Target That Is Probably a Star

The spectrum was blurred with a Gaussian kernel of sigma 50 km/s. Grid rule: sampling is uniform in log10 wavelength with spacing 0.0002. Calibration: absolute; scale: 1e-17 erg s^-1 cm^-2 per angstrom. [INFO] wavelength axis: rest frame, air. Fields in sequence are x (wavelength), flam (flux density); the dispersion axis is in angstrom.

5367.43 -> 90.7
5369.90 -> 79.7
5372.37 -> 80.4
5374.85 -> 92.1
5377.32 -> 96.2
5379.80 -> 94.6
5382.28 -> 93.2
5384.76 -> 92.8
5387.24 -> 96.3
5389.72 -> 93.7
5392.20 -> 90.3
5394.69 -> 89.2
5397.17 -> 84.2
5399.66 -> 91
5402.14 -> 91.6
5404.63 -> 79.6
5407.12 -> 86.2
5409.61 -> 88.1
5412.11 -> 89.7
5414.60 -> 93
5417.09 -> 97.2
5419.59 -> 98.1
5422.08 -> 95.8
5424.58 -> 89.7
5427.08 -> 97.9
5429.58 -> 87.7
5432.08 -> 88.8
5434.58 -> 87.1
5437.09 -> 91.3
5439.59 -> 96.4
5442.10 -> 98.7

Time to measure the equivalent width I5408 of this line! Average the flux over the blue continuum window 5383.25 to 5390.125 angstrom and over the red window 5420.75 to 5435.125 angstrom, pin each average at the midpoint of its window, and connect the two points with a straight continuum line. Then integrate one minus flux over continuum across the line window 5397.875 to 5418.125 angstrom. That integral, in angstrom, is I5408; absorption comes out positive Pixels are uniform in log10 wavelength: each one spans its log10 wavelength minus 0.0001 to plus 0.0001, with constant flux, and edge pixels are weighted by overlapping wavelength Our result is 0.8 angstrom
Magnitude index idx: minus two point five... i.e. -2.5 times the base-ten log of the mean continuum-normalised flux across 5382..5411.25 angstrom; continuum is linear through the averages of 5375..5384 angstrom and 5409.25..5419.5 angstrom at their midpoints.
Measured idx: 0.05 mag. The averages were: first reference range 94.3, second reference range 93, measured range 89.6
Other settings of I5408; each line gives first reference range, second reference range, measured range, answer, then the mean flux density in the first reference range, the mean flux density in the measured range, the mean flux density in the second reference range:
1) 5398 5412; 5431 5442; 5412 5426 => -0.8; 87.4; 94.3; 91.7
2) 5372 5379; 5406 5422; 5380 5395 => -0.2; 91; 92.9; 92.4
